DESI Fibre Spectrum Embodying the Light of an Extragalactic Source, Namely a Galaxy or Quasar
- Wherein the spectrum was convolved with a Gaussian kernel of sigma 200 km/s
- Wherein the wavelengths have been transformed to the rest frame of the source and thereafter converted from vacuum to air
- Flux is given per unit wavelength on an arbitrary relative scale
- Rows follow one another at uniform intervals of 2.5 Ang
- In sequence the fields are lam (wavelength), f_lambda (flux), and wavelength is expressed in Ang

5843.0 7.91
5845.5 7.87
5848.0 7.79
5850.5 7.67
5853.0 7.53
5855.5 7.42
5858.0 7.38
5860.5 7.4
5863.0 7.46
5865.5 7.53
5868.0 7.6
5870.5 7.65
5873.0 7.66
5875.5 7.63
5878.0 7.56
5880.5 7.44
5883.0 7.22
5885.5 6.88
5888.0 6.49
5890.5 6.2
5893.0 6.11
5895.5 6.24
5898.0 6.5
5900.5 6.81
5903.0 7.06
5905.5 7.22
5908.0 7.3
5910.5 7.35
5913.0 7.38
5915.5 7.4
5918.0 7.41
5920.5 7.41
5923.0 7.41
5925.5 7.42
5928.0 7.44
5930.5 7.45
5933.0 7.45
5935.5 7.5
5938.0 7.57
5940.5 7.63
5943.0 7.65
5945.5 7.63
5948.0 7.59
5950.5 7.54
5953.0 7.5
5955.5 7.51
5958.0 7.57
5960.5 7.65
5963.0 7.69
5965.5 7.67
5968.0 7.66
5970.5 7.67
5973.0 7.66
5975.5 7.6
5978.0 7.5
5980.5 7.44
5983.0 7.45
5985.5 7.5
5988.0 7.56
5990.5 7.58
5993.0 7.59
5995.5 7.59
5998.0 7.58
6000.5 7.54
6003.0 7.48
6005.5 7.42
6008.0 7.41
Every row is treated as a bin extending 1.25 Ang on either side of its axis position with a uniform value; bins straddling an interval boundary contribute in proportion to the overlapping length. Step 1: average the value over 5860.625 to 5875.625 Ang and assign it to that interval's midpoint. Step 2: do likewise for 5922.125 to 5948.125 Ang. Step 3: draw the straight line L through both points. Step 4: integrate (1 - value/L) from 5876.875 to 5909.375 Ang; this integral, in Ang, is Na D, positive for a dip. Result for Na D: 3.0 Ang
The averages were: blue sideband 7.57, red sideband 7.52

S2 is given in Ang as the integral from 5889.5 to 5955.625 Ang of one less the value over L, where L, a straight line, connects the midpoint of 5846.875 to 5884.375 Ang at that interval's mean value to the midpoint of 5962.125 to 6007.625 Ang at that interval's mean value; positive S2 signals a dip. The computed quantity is 2.6 Ang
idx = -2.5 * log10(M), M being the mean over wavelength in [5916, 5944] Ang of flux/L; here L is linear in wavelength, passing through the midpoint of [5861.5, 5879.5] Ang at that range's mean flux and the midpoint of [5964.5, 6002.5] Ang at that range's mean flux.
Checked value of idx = 0.01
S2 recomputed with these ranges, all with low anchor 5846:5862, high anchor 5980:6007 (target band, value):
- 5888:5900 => 1.94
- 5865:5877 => -0.12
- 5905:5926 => 0.46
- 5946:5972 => -0.27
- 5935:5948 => -0.12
